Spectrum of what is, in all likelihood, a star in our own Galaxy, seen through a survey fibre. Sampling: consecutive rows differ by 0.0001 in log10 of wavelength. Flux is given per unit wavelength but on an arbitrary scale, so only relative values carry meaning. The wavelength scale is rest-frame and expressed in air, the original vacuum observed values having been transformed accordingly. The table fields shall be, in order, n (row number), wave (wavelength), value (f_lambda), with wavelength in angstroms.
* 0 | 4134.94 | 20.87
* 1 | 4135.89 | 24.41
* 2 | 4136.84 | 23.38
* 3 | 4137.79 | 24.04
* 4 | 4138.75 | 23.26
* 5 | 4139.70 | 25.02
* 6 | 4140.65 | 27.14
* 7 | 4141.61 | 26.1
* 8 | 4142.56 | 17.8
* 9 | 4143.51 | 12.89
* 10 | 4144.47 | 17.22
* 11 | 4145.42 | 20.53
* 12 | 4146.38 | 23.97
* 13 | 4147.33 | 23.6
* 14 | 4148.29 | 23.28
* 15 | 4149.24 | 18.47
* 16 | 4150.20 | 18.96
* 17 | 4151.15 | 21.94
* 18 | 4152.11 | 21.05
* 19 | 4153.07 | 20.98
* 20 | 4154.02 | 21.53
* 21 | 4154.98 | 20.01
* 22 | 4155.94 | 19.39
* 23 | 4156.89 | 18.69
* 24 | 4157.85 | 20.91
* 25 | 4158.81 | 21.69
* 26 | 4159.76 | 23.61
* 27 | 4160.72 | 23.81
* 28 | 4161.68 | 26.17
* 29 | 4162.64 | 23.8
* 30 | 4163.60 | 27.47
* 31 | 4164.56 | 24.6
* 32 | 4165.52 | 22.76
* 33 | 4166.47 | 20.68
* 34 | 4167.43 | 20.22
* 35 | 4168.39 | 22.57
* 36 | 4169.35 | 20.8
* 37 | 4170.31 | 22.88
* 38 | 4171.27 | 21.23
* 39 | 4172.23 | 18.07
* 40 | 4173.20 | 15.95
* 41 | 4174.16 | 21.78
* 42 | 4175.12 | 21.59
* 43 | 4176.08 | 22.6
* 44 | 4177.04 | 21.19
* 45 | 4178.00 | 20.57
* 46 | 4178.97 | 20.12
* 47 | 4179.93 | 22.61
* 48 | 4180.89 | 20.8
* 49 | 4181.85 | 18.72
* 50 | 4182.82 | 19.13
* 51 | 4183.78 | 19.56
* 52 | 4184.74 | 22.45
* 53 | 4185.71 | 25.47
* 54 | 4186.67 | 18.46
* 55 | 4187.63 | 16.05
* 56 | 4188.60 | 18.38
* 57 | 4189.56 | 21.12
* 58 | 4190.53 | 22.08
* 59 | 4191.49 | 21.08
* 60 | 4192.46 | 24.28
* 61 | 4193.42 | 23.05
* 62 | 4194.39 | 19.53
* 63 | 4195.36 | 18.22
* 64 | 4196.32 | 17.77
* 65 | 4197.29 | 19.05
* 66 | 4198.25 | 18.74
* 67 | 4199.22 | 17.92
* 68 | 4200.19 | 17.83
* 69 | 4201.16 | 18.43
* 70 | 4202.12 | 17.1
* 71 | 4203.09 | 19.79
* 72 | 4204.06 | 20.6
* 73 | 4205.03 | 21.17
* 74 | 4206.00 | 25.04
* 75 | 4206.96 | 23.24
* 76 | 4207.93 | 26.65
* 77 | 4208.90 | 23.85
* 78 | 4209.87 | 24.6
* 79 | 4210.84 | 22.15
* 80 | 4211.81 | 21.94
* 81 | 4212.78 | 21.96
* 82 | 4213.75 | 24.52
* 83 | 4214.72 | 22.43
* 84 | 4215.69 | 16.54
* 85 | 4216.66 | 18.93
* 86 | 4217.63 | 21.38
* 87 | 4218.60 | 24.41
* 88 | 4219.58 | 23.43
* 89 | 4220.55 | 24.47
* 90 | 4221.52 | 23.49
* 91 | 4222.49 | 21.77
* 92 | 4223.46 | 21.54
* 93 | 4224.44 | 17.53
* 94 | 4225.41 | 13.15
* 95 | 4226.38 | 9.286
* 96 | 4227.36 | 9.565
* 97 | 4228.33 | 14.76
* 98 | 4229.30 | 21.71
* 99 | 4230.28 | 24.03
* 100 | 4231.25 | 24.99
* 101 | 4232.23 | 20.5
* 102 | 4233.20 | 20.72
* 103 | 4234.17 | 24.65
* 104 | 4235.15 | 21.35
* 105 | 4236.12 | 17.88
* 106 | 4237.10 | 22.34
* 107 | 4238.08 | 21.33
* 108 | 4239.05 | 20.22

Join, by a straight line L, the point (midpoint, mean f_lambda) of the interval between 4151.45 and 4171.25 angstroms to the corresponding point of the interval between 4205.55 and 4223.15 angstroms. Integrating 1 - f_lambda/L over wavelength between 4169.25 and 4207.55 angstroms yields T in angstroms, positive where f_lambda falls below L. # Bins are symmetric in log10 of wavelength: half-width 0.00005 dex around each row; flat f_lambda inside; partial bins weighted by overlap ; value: 3.6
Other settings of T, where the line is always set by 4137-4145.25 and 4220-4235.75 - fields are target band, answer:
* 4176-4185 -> 0.05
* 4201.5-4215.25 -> -1.62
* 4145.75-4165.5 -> -0.78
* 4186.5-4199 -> 0.39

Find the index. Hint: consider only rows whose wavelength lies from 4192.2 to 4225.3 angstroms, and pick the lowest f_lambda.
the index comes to 16.54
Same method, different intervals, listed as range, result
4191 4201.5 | 17.77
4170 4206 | 15.95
